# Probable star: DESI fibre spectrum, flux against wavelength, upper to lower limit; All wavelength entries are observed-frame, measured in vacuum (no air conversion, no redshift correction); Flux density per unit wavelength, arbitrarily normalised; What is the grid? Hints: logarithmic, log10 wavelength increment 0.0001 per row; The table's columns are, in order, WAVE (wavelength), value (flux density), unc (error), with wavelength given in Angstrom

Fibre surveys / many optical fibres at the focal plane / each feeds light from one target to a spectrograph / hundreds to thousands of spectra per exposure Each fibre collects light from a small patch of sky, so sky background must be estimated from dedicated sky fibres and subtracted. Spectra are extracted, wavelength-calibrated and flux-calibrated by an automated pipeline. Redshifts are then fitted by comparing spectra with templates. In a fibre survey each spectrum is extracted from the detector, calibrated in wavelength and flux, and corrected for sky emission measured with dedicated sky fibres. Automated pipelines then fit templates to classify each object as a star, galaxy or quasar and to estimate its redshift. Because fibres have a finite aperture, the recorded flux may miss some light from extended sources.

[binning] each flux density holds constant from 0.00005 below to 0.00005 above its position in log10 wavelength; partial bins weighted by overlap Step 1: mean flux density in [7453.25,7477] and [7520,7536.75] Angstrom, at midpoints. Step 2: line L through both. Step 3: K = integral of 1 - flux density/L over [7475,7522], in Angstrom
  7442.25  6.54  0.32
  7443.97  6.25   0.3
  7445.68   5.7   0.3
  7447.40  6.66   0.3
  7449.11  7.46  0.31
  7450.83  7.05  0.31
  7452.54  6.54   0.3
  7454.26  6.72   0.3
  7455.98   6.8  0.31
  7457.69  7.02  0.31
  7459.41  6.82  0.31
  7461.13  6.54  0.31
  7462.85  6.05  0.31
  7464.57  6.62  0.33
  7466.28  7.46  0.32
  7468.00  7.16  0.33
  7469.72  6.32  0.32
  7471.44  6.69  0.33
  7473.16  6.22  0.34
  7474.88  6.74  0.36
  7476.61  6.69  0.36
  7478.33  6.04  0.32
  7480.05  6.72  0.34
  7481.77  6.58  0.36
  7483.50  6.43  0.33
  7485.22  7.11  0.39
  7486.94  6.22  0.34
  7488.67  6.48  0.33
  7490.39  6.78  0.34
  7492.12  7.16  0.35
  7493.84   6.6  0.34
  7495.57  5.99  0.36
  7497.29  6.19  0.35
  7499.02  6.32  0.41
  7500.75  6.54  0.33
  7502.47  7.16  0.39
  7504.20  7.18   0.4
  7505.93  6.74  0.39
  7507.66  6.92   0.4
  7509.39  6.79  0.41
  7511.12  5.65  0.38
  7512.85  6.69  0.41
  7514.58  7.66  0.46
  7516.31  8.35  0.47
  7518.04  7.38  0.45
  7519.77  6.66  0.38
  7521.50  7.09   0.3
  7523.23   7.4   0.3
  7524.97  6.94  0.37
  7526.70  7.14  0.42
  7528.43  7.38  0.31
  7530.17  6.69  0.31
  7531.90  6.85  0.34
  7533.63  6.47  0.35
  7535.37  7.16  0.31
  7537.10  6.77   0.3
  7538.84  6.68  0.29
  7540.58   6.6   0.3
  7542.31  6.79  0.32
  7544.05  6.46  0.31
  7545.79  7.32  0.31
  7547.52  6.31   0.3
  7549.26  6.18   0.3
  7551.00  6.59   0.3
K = 0.8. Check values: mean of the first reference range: 6.7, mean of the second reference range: 6.99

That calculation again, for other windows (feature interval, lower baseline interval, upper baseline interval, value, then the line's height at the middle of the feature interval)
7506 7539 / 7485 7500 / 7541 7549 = -1.9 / 6.61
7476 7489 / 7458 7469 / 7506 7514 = 0.3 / 6.7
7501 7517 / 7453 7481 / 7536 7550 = -0.8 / 6.66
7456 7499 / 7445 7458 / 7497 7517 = 1.2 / 6.8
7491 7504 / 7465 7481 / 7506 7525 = 0.5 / 6.88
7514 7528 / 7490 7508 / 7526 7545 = -1.2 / 6.76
